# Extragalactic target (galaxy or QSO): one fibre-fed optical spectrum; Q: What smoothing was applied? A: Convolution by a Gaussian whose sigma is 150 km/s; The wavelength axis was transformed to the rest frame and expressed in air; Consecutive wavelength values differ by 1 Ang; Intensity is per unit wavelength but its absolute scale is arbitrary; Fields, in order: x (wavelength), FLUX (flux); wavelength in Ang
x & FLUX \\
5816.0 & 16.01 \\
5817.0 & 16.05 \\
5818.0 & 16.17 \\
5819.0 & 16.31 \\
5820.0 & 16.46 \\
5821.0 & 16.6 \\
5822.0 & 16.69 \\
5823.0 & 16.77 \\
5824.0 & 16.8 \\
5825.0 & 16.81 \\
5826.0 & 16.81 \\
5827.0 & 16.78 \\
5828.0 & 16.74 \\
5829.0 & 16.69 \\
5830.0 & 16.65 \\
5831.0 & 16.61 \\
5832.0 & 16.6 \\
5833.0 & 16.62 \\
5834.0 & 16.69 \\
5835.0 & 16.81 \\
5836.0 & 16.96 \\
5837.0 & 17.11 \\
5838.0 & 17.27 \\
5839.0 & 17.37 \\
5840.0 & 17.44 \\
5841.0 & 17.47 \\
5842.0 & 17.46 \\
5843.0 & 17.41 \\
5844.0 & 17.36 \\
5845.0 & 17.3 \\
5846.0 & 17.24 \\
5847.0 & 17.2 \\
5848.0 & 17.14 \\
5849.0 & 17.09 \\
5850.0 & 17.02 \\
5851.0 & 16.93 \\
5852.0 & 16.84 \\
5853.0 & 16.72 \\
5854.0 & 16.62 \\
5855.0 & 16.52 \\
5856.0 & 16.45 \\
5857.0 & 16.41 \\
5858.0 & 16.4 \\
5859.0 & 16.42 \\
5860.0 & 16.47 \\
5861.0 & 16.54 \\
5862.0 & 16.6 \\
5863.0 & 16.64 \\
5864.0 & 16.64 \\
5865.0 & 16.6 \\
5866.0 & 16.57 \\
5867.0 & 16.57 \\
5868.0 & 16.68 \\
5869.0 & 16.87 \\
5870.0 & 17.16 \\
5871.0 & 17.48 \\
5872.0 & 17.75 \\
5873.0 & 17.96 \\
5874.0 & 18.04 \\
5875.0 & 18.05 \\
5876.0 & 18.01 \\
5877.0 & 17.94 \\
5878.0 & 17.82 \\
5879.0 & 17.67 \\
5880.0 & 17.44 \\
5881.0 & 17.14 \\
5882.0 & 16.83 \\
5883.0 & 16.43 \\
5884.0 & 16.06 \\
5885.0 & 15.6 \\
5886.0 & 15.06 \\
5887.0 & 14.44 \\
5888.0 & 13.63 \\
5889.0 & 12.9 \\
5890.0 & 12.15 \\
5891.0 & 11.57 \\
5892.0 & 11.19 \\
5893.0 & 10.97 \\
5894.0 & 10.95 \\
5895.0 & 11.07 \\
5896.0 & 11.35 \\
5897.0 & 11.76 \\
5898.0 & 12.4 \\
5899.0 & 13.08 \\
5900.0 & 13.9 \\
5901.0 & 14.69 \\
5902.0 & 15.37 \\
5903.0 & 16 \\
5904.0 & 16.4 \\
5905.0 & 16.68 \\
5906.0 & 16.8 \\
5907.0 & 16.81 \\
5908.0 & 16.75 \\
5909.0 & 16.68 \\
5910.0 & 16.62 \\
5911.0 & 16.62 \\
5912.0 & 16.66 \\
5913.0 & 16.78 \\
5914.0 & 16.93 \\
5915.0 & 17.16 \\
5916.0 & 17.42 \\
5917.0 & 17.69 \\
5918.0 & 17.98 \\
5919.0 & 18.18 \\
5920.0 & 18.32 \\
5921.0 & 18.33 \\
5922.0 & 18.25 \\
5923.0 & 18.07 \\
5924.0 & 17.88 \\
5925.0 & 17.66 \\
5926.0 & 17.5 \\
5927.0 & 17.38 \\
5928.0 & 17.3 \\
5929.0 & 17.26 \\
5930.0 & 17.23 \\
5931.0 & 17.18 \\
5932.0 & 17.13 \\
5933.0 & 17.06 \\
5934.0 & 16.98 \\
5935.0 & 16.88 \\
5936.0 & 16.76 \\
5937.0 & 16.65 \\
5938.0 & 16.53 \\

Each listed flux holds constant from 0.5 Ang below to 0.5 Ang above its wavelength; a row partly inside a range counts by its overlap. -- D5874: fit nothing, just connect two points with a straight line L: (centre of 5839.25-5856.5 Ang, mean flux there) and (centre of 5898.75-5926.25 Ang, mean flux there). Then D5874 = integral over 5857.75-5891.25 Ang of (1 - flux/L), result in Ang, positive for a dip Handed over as 1.2 Ang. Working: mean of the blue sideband 17.1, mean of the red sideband 16.9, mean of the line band 16.4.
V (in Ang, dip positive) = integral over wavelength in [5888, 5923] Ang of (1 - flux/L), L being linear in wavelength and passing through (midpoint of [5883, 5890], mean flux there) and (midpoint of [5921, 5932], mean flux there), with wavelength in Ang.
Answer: 1.9 Ang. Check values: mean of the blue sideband 14.6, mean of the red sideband 17.6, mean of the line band 15.2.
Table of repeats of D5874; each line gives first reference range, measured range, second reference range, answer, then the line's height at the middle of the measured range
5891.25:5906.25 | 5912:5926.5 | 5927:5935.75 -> -1.79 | 15.8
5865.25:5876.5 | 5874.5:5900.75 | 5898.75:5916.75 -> 3.80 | 16.9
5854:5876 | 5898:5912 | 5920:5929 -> 1.38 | 17.5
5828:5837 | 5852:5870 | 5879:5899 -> -1.65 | 15.2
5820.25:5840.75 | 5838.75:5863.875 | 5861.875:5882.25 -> 0.21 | 17.1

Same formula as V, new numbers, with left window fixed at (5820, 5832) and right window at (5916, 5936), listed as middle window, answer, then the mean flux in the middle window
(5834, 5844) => -0.25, 17.2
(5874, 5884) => -0.16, 17.4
